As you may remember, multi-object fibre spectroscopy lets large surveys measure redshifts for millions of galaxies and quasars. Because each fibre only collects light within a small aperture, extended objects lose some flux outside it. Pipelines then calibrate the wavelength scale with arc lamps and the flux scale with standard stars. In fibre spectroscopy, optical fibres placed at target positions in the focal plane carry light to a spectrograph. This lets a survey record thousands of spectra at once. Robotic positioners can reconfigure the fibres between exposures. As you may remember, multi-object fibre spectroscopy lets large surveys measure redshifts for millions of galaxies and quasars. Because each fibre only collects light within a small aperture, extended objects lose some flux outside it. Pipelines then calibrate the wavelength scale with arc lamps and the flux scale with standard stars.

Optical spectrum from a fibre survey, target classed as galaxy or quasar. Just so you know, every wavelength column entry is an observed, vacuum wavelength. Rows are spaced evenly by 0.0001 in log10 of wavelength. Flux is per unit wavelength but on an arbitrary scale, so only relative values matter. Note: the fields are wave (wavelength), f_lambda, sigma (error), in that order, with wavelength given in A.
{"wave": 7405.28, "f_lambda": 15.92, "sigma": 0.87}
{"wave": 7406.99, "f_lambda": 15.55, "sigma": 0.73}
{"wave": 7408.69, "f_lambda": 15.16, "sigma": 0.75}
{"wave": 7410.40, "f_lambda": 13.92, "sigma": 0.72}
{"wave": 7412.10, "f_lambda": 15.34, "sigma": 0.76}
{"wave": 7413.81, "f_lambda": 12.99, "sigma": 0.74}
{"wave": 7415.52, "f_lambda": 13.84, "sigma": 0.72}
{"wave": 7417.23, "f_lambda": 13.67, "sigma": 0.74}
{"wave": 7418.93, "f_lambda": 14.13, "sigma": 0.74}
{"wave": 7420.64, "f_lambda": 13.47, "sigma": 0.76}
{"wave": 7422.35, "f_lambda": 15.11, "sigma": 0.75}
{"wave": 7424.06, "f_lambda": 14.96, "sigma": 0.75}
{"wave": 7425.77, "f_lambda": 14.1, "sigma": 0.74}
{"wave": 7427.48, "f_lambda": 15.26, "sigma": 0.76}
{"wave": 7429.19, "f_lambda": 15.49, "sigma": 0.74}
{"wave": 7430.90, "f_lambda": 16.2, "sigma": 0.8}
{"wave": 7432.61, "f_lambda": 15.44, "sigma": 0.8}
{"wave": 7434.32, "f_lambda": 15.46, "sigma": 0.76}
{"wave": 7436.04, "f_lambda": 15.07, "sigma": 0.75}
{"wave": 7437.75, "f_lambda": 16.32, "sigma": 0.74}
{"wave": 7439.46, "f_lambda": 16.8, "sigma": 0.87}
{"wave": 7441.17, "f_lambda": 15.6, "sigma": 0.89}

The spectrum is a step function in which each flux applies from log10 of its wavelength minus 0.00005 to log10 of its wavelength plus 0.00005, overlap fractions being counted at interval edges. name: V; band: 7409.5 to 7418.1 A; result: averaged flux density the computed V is 14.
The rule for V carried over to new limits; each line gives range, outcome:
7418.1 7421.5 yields 13.8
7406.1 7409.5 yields 15.4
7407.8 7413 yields 14.8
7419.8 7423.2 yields 14.3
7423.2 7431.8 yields 15.2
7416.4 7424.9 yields 14.3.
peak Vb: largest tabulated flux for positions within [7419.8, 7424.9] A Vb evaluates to 15.11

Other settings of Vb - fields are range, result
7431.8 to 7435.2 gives 15.46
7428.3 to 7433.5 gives 16.2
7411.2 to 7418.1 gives 15.34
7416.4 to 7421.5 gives 14.13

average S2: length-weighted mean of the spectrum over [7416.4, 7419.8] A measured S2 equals 13.9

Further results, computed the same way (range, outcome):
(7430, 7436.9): 15.5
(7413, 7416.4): 13.4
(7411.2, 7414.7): 14.2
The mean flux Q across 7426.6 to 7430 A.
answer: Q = 15.4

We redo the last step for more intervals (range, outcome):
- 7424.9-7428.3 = 14.7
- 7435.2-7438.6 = 15.7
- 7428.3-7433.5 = 15.7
